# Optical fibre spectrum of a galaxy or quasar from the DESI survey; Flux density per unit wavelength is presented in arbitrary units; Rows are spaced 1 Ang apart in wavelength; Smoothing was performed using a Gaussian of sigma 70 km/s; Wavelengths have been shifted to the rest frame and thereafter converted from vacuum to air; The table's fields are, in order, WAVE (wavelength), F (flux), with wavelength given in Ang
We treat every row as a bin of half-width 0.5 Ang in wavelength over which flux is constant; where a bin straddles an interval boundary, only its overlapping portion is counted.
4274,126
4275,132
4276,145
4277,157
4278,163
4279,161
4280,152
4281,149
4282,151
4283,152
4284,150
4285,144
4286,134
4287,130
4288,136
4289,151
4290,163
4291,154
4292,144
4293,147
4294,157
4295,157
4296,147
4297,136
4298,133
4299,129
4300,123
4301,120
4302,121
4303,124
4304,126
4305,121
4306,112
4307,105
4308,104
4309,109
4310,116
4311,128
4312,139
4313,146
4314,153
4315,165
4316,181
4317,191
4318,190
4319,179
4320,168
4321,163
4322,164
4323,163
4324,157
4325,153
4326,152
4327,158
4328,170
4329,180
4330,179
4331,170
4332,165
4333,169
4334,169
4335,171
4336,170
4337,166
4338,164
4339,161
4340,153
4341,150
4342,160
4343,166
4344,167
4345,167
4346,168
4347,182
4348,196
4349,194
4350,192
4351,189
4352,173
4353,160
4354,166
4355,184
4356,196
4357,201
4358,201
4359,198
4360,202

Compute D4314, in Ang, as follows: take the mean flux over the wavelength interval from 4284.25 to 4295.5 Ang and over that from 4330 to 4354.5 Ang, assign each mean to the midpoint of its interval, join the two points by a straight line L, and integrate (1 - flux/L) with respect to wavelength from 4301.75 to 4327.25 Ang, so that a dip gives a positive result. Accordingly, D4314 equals 2.0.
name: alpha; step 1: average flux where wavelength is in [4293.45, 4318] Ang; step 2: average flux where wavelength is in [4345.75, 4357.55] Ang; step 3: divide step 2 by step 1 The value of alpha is 1.3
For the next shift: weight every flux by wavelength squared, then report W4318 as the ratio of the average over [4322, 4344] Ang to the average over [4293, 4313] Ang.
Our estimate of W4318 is 1.30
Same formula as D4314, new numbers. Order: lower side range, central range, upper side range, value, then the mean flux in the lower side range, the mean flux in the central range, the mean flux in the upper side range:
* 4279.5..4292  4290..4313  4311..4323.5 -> 3.69 Ang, 147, 131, 165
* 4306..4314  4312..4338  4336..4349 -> -4.43 Ang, 122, 167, 168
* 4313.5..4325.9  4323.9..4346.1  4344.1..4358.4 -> 1.36 Ang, 168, 165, 183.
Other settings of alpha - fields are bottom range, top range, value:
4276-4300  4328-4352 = 1.17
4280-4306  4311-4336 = 1.19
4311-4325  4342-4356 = 1.08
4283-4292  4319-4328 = 1.11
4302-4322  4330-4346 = 1.15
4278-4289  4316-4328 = 1.14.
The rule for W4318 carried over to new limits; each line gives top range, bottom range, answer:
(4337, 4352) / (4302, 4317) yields 1.32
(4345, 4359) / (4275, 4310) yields 1.38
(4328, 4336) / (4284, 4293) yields 1.21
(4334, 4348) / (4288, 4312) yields 1.29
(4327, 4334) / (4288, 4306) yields 1.26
